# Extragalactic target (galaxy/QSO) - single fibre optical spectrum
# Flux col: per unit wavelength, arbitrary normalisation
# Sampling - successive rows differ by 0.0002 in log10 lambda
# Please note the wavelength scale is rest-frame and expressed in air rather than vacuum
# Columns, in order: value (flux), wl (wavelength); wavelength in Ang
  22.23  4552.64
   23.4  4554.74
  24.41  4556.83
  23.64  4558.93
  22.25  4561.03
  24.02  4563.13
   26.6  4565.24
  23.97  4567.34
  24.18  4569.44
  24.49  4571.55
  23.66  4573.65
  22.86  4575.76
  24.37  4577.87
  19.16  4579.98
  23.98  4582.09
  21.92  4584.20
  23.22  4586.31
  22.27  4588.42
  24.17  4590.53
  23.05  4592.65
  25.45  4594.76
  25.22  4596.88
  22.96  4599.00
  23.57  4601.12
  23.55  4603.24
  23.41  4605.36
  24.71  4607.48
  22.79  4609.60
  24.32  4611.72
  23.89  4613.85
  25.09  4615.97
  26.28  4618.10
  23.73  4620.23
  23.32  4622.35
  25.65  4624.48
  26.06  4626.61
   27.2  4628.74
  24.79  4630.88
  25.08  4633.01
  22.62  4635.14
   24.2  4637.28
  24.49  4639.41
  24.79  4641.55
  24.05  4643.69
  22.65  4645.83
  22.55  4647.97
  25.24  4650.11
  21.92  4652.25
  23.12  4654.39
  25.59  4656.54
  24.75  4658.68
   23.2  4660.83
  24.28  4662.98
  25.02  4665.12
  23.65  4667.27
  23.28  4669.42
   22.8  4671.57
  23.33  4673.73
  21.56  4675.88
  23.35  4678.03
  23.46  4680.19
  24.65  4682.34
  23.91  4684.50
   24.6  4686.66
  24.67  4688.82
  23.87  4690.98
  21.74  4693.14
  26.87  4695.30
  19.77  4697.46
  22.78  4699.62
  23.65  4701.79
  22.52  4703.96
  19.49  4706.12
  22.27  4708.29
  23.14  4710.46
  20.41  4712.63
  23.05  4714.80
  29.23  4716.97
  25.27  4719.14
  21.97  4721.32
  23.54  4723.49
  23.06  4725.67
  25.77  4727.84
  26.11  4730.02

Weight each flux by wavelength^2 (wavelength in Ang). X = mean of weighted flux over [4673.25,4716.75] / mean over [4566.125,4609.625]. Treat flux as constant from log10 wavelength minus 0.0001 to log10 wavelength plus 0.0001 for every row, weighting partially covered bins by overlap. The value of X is 1.03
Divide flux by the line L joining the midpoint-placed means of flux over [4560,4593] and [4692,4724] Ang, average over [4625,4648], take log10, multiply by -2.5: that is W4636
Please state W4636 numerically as -0.058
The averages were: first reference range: 23.4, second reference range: 23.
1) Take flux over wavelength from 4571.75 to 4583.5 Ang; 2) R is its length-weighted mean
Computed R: 22.9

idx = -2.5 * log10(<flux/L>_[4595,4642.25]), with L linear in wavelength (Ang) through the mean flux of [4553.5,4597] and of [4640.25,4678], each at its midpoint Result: -0.04 mag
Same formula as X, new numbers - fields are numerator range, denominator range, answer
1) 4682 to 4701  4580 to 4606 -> 1.05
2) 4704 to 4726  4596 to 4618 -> 1.01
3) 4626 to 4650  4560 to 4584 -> 1.07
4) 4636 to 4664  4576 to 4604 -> 1.05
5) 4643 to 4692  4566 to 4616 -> 1.04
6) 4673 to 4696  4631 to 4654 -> 1.02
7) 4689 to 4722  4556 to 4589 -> 1.04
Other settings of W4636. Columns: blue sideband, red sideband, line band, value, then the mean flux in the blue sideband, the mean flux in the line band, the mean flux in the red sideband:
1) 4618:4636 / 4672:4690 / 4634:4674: 0.02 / 24.9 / 23.8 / 23.7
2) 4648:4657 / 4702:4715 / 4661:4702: -0.04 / 23.7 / 23.5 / 21.9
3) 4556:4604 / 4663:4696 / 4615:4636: -0.06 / 23.6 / 25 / 23.8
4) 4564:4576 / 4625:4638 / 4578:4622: 0.05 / 24.4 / 23.7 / 25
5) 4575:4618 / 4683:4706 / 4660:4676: -0.01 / 23.6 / 23.5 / 23.3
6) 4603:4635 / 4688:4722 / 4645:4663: 0.02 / 24.6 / 23.7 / 23.2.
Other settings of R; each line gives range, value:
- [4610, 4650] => 24.5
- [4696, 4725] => 22.9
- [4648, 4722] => 23.5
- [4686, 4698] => 23.7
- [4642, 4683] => 23.6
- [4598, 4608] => 23.6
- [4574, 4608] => 23.3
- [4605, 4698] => 24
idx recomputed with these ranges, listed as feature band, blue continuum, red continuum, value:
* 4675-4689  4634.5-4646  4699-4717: -0.03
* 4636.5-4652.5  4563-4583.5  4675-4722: -0.02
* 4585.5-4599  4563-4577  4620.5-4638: 0.03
